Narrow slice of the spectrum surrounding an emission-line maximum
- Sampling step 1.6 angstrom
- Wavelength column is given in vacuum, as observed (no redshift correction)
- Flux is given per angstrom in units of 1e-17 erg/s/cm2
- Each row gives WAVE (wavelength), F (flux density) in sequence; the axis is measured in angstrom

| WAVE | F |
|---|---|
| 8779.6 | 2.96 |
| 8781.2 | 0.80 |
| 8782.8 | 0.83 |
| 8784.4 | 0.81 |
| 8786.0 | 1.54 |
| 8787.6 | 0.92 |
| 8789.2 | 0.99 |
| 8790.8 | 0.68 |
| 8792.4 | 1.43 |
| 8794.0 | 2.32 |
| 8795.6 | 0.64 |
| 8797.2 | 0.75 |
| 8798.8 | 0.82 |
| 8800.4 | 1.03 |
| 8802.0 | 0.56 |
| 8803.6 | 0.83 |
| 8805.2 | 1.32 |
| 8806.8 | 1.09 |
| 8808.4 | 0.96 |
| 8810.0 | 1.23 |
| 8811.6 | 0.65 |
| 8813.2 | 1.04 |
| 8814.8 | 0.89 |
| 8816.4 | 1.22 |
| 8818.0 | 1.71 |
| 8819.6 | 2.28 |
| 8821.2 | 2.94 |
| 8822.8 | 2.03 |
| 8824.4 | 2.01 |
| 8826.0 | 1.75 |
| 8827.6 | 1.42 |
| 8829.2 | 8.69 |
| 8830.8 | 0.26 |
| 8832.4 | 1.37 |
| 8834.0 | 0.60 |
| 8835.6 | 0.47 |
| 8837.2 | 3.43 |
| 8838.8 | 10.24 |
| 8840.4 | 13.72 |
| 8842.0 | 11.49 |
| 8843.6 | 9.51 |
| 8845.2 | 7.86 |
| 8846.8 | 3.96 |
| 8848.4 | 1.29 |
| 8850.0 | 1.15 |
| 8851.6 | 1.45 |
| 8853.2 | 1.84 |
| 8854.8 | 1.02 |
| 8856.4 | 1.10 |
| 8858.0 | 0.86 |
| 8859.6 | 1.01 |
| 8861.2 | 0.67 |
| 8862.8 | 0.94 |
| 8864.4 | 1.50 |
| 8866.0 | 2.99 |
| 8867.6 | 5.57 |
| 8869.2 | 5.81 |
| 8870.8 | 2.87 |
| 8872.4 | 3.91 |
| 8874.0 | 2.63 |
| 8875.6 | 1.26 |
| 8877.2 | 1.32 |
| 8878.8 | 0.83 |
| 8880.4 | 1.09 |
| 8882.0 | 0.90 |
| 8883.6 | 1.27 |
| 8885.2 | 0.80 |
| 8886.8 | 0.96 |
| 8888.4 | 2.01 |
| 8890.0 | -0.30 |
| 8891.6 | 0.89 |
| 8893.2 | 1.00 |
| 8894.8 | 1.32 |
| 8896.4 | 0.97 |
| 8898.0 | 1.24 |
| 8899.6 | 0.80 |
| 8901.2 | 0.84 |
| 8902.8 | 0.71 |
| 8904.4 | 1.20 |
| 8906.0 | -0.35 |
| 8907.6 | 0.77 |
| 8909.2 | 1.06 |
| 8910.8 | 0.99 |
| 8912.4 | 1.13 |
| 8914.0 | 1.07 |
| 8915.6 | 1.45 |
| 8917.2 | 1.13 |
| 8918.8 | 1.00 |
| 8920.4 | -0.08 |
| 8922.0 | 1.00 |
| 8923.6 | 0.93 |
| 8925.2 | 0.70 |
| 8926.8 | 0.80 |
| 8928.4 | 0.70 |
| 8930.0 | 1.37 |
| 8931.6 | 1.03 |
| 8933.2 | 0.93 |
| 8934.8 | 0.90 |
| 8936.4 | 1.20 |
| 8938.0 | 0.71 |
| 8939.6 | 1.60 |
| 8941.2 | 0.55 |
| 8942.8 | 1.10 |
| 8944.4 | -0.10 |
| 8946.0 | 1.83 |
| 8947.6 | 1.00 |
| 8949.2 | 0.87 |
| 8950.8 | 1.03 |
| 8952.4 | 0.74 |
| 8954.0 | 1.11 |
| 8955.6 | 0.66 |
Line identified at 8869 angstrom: [N II]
